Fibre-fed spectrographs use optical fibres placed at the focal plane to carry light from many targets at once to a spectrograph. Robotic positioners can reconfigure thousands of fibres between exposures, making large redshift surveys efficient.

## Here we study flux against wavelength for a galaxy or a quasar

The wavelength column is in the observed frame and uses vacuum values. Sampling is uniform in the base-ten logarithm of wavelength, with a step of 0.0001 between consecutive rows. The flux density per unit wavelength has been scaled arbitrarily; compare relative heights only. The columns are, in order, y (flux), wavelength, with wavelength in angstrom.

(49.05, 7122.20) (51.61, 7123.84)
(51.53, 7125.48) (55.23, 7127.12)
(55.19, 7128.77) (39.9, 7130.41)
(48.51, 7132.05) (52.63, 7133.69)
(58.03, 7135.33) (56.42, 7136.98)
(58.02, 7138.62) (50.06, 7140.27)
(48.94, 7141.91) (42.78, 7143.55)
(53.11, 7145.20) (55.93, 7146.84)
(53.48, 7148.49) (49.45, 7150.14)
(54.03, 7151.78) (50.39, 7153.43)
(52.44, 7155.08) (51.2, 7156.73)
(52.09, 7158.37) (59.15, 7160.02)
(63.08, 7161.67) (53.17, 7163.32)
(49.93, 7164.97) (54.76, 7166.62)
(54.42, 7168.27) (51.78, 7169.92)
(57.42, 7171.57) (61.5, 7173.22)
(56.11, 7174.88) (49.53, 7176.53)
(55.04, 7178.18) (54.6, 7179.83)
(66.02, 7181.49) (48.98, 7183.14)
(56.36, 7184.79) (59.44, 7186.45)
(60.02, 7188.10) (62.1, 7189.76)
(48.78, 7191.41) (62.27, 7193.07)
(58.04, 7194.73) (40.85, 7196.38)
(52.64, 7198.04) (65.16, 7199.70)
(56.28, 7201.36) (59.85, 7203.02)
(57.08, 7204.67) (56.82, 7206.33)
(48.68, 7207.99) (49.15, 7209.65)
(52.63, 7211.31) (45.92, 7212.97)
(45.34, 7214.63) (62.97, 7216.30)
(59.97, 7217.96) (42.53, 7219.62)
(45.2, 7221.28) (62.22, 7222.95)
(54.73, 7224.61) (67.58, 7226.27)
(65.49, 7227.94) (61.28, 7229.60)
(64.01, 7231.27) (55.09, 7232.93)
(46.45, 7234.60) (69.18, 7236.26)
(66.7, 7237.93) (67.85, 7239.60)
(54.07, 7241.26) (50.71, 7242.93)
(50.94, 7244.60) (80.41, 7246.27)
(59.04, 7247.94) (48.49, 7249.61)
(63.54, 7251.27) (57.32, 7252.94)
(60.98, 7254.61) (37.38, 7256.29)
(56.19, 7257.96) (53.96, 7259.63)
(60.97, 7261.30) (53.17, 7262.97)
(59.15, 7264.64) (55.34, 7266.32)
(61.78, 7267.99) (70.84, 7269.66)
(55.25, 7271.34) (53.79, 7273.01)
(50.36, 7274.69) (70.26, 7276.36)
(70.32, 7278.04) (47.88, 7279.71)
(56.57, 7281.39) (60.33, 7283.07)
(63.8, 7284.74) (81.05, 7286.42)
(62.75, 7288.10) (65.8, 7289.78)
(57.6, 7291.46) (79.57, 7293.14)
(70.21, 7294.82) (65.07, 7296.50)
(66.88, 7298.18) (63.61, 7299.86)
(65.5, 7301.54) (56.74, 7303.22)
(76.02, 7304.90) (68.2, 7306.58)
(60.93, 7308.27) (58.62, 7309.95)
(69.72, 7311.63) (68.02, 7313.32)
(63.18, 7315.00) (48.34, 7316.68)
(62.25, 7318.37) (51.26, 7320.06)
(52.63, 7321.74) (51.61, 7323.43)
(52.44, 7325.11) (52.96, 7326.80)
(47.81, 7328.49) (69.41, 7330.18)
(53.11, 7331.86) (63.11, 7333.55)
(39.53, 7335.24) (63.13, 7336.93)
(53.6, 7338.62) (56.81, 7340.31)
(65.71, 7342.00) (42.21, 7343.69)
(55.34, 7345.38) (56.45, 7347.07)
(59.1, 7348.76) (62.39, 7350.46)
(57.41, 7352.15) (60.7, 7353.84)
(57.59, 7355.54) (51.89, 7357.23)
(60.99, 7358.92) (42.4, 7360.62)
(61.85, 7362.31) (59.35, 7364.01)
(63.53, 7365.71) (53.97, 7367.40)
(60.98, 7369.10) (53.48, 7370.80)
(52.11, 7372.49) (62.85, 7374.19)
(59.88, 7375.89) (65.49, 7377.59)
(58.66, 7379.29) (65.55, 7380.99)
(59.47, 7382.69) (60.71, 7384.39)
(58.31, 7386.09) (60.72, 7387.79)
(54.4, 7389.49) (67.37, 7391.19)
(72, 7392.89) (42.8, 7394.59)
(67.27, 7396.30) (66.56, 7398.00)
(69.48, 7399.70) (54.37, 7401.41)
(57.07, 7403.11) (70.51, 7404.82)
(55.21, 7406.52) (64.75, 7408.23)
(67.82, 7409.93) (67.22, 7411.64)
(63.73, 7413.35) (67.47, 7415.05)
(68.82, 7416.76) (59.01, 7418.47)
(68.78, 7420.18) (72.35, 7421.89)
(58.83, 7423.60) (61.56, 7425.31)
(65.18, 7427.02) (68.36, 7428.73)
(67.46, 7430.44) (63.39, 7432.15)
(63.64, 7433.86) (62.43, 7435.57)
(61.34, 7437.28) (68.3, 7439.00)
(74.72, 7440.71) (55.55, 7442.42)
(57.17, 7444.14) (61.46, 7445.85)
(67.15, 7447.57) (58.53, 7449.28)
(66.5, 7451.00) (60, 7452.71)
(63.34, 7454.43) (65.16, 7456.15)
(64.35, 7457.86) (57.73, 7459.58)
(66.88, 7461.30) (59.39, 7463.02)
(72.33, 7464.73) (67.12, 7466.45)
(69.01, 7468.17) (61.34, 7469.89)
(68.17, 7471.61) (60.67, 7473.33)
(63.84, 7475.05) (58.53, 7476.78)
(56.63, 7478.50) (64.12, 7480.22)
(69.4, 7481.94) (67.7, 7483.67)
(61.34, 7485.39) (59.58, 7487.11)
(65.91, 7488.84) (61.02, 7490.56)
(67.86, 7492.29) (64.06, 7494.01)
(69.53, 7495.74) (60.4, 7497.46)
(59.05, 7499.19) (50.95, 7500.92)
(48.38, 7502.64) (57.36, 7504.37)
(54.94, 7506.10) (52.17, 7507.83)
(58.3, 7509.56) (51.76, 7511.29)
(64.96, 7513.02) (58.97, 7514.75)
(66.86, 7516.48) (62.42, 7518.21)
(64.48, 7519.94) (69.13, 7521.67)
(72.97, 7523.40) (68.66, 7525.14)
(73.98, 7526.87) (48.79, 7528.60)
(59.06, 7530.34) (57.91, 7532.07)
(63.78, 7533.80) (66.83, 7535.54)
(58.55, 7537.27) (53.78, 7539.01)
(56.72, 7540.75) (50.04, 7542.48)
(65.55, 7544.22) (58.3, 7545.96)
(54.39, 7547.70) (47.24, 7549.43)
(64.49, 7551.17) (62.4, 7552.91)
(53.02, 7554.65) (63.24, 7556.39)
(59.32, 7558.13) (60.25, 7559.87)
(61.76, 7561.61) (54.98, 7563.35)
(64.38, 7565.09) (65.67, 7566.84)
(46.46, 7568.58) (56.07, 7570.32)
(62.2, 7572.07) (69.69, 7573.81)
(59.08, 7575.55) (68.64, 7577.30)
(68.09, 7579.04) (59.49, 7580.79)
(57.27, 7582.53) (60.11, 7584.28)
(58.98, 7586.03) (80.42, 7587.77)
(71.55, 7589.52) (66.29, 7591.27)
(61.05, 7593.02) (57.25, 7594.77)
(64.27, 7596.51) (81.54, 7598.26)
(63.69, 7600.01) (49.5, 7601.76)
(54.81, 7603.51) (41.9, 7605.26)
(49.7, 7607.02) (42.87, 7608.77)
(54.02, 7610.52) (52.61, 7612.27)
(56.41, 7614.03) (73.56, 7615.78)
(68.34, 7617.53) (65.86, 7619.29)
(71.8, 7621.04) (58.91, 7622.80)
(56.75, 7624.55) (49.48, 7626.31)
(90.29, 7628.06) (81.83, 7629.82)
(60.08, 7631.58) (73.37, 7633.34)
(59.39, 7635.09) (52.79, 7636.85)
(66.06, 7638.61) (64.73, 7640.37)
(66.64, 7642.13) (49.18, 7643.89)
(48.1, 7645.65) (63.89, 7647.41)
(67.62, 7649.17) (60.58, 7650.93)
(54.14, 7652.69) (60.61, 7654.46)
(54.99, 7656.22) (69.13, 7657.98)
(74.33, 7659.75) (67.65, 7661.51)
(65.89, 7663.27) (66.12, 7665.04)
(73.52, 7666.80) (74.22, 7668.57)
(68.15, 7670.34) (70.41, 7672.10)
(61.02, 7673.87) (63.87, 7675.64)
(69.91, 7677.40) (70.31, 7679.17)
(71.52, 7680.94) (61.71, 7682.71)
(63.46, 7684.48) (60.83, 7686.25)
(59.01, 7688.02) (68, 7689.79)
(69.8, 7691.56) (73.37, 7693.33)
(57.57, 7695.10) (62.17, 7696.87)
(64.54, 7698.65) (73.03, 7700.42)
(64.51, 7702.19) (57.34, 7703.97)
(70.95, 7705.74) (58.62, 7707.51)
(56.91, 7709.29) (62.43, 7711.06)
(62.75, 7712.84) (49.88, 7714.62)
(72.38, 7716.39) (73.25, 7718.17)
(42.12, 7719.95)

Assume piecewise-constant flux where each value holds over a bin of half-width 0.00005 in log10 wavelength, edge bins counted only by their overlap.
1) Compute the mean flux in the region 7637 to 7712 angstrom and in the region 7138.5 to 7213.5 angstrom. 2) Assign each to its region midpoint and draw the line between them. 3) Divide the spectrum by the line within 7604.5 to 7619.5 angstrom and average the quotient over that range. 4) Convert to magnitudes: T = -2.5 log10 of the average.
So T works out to 0.13 mag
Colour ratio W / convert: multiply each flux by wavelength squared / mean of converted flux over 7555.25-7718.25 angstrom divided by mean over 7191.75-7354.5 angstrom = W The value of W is 1.2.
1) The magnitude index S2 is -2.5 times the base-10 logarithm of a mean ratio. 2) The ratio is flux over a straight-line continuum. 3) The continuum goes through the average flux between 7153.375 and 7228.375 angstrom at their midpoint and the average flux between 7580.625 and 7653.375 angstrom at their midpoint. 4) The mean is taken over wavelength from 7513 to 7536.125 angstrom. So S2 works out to -0.068 mag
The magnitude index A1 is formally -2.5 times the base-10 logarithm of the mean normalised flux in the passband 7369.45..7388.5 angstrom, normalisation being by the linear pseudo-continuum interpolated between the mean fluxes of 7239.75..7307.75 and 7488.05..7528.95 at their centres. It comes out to 0.028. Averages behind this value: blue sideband 61.1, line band 59.8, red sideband 61.5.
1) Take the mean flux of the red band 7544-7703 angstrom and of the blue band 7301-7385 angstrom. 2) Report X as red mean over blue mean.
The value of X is 1.08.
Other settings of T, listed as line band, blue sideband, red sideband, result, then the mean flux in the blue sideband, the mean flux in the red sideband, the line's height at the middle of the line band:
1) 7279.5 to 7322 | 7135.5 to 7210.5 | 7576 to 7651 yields -0.12 mag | 54.6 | 62.1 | 56.8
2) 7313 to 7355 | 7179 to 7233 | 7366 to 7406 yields 0.06 mag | 56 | 60.6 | 59.3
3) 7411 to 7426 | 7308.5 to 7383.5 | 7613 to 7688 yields -0.11 mag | 57.5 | 64.8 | 59.2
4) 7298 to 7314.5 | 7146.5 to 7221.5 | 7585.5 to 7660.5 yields -0.16 mag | 54.5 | 62.1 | 56.6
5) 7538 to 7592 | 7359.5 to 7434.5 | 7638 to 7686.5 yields 0.05 mag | 61.9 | 64.6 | 63.6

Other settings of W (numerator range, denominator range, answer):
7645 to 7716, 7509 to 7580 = 1.10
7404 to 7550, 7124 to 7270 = 1.21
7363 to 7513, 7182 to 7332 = 1.11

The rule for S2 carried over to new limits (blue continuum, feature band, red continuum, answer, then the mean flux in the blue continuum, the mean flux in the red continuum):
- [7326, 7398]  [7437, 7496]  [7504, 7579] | -0.079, 58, 60.3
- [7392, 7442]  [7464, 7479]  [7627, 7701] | 0.007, 64.4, 65.5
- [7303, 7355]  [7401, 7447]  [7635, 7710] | -0.076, 58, 64.2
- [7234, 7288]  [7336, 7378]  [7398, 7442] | 0.094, 59.3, 64.8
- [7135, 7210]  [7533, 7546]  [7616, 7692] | 0.060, 54.7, 65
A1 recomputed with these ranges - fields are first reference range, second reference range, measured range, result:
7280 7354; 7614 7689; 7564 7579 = 0.035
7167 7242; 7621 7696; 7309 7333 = 0.023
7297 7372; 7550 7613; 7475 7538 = -0.037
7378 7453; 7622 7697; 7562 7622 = 0.055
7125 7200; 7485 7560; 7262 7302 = -0.121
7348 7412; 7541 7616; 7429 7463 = -0.061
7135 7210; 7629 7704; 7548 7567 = 0.058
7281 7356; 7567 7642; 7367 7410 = 0.000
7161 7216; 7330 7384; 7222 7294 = -0.077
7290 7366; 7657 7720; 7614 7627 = 0.019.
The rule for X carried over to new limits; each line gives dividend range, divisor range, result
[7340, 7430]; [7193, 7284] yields 1.06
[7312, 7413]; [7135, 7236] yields 1.07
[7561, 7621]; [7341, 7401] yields 1.03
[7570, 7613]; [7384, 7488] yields 0.95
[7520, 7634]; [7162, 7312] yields 1.05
